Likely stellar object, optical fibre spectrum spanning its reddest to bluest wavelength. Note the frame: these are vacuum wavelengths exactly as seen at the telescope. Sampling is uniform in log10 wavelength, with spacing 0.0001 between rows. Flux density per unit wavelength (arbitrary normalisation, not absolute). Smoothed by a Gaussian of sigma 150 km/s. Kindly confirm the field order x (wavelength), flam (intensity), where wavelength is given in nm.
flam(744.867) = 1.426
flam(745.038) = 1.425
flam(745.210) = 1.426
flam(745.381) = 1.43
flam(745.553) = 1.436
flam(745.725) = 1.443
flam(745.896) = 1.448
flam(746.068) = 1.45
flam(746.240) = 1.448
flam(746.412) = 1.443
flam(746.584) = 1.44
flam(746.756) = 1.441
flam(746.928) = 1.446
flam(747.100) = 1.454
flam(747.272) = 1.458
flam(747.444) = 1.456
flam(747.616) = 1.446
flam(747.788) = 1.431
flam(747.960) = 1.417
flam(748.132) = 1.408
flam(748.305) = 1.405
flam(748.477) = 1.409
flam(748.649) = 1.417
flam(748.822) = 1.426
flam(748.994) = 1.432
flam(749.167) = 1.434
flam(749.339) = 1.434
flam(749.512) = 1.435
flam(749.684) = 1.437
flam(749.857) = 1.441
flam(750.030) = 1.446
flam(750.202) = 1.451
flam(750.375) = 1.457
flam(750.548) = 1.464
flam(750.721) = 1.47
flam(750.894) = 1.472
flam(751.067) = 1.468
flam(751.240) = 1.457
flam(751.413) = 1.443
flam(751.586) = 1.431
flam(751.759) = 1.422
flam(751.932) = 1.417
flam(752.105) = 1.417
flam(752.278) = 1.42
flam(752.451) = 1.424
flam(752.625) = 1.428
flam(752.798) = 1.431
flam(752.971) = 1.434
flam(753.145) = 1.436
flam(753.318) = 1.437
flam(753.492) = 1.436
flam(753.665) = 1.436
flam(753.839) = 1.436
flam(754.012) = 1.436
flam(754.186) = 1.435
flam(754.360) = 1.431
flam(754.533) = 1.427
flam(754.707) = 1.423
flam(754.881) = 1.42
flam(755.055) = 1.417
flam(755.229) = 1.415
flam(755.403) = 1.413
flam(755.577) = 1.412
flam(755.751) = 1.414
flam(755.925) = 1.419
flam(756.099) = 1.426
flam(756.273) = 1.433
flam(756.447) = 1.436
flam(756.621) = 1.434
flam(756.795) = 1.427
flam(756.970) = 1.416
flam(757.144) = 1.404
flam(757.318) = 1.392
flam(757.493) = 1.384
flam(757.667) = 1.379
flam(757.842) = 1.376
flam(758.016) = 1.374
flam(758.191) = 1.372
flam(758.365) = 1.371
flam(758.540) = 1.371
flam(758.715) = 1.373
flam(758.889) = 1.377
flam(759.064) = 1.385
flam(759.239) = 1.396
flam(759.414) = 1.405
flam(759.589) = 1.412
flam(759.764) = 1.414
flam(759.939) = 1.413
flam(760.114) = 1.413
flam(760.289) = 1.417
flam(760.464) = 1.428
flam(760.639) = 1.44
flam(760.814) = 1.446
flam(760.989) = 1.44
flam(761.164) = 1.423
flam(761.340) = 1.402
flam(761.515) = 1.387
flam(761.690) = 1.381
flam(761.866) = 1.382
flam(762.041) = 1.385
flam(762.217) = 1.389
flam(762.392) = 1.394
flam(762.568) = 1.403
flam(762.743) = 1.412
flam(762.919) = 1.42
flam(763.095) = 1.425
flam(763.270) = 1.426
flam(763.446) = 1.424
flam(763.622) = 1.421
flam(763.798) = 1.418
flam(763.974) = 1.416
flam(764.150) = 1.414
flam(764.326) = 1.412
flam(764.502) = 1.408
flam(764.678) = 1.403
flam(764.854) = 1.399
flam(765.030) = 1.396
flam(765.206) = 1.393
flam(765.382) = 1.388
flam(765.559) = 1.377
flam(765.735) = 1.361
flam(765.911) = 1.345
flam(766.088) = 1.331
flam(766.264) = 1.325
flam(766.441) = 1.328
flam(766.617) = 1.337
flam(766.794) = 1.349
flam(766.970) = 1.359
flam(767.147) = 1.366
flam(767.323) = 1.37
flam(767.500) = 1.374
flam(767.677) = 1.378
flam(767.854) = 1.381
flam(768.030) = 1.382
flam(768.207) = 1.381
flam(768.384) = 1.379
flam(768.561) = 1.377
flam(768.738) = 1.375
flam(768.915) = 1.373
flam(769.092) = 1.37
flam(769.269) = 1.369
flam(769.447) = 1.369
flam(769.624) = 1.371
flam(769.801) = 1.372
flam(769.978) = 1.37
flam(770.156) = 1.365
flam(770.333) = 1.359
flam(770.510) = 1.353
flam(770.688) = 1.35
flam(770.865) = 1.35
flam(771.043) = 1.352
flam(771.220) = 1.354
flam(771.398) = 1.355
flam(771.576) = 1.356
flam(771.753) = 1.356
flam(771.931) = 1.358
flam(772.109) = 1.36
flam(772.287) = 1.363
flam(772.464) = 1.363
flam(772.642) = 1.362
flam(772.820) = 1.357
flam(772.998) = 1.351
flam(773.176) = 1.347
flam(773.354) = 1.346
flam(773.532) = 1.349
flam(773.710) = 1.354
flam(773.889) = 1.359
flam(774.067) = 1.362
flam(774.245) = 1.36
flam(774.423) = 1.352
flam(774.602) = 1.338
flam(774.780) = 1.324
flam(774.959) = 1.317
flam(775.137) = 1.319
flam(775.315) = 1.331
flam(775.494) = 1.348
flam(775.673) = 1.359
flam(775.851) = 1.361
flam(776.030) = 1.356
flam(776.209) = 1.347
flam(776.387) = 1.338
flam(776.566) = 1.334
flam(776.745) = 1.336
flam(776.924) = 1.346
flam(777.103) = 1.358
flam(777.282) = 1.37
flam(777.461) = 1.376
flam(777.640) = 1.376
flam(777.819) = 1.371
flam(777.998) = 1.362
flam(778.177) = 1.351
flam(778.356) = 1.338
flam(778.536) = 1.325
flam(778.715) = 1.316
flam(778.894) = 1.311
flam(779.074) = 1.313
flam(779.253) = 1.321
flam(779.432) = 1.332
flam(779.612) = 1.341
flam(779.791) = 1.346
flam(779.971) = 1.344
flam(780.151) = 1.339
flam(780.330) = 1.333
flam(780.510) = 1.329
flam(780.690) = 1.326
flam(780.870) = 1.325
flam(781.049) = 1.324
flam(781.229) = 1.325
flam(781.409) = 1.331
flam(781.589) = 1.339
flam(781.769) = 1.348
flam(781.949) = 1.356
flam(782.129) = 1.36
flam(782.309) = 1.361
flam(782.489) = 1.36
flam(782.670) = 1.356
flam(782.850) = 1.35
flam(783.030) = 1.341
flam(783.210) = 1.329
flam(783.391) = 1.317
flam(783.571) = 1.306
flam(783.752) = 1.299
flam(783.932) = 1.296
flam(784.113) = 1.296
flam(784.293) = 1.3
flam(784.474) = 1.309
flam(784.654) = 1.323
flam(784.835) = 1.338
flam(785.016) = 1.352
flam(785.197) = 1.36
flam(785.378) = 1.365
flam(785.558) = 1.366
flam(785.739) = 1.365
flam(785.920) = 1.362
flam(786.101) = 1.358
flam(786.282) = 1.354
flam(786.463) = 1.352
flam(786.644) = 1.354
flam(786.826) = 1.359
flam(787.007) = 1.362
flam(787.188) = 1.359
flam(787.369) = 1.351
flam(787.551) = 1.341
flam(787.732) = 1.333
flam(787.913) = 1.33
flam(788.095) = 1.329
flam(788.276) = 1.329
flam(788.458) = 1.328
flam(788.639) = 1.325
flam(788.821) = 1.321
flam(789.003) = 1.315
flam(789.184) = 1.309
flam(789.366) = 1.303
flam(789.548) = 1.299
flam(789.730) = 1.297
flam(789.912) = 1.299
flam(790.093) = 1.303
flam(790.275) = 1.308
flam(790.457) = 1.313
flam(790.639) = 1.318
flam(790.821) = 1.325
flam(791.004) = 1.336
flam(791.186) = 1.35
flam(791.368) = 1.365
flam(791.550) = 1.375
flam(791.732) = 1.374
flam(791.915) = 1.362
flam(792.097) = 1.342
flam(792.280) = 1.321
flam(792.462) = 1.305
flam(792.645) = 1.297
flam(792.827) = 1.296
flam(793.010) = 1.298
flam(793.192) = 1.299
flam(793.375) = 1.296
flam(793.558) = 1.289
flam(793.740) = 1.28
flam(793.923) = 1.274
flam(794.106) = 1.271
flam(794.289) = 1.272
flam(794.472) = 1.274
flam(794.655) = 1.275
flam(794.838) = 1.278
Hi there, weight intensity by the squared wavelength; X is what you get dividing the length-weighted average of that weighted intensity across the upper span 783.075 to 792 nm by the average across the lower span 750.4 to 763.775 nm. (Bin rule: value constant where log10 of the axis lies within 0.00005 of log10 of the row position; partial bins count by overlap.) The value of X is 1.02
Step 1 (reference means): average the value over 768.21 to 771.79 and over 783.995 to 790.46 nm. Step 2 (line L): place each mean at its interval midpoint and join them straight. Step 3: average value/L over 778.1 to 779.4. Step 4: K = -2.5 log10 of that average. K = 0.02 mag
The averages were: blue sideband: 1.36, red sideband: 1.33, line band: 1.33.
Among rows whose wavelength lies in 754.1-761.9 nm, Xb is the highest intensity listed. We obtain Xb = 1.446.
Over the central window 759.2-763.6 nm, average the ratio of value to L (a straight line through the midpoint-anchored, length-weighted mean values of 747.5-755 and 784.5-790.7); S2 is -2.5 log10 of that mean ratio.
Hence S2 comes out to -0.004 mag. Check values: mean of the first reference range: 1.43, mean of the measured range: 1.41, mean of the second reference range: 1.33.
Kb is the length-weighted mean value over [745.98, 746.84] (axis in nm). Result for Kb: 1.44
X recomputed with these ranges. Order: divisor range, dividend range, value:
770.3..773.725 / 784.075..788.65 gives 1.03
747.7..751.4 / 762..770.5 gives 1.00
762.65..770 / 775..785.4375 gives 1.00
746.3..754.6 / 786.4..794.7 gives 1.02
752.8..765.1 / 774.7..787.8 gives 1.01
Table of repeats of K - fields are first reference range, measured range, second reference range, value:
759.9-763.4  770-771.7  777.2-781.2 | 0.01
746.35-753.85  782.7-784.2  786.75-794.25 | 0.02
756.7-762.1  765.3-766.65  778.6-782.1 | 0.02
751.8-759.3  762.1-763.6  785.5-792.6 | -0.01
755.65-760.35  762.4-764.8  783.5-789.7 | -0.02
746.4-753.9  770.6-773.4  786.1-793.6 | 0.02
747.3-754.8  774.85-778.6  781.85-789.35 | 0.01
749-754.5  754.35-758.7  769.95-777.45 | 0.01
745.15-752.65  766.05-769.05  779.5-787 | 0.02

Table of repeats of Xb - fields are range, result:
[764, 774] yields 1.414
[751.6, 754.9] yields 1.437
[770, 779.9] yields 1.376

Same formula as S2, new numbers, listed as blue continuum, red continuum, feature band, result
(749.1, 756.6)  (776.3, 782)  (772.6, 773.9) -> 0.01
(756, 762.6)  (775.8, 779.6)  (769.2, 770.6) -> 0.00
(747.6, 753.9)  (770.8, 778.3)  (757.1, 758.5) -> 0.02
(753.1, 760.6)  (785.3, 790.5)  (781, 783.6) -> 0.01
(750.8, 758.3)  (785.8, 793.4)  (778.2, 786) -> 0.01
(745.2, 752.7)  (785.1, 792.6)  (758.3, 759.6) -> 0.02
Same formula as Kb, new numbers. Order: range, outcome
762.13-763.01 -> 1.4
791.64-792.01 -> 1.37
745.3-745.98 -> 1.44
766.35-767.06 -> 1.34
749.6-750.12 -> 1.44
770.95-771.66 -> 1.35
